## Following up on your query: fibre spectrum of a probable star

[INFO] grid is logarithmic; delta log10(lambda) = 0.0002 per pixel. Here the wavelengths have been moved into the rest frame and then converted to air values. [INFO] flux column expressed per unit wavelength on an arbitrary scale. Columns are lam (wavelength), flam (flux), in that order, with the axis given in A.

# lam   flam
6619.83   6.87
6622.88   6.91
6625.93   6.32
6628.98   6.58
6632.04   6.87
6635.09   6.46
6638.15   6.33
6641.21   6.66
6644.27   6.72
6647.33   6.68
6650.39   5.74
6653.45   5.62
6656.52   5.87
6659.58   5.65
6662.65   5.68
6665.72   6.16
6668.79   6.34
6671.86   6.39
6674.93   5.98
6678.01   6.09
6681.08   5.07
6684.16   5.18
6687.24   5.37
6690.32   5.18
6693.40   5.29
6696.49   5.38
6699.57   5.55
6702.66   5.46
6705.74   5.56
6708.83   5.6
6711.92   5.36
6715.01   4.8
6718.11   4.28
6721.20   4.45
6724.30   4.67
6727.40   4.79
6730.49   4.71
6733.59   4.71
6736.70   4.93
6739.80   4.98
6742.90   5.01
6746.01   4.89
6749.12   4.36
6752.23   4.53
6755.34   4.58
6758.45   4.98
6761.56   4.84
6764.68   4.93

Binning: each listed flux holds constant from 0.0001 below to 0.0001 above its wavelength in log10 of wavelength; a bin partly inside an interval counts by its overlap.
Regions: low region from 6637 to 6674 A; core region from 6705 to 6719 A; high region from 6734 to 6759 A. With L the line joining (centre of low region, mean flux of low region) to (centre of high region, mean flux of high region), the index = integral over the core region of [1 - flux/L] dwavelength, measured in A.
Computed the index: 0.43 A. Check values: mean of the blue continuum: 6.15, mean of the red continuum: 4.77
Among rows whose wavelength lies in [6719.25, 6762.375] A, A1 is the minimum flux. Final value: 4.36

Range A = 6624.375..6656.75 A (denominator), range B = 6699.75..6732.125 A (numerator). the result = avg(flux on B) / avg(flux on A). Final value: 0.78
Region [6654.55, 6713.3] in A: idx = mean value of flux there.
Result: 5.64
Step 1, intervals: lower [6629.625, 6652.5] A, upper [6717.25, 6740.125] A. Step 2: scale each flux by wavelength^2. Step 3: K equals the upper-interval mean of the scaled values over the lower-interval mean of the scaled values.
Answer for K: 0.7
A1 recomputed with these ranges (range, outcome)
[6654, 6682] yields 5.07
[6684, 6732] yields 4.28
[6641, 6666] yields 5.62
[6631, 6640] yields 6.33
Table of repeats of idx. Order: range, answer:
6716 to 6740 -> 4.68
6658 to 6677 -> 6.04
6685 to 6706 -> 5.38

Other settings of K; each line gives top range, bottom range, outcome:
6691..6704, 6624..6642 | 0.84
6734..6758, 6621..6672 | 0.78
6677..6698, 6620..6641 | 0.82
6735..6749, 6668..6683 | 0.84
